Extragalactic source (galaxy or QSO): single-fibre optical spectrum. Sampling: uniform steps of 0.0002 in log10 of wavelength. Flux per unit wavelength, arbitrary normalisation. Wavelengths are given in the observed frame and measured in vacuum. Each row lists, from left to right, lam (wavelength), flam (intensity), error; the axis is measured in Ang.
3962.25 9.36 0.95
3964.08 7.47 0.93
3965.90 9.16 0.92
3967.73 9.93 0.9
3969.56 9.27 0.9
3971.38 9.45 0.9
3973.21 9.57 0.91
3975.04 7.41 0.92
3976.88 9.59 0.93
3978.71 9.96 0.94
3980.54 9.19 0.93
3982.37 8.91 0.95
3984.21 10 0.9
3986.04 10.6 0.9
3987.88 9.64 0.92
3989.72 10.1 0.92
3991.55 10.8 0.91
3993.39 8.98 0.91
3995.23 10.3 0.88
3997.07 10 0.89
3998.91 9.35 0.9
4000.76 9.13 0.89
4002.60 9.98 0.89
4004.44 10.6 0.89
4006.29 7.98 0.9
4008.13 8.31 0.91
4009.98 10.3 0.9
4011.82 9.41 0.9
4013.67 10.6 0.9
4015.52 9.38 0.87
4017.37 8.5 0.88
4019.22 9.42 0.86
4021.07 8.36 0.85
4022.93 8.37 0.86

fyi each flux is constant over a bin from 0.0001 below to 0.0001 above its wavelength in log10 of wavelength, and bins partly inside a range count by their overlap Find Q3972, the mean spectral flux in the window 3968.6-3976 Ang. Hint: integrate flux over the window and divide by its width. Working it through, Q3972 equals 8.93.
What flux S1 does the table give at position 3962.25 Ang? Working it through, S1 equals 9.36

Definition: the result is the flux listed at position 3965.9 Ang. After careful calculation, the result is 9.16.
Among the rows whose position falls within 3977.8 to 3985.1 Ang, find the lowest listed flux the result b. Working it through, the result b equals 8.91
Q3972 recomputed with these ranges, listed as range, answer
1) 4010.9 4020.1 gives 9.46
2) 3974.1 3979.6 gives 8.97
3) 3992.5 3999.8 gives 9.66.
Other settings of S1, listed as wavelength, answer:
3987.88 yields 9.64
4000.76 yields 9.13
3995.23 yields 10.3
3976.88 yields 9.59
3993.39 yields 8.98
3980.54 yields 9.19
